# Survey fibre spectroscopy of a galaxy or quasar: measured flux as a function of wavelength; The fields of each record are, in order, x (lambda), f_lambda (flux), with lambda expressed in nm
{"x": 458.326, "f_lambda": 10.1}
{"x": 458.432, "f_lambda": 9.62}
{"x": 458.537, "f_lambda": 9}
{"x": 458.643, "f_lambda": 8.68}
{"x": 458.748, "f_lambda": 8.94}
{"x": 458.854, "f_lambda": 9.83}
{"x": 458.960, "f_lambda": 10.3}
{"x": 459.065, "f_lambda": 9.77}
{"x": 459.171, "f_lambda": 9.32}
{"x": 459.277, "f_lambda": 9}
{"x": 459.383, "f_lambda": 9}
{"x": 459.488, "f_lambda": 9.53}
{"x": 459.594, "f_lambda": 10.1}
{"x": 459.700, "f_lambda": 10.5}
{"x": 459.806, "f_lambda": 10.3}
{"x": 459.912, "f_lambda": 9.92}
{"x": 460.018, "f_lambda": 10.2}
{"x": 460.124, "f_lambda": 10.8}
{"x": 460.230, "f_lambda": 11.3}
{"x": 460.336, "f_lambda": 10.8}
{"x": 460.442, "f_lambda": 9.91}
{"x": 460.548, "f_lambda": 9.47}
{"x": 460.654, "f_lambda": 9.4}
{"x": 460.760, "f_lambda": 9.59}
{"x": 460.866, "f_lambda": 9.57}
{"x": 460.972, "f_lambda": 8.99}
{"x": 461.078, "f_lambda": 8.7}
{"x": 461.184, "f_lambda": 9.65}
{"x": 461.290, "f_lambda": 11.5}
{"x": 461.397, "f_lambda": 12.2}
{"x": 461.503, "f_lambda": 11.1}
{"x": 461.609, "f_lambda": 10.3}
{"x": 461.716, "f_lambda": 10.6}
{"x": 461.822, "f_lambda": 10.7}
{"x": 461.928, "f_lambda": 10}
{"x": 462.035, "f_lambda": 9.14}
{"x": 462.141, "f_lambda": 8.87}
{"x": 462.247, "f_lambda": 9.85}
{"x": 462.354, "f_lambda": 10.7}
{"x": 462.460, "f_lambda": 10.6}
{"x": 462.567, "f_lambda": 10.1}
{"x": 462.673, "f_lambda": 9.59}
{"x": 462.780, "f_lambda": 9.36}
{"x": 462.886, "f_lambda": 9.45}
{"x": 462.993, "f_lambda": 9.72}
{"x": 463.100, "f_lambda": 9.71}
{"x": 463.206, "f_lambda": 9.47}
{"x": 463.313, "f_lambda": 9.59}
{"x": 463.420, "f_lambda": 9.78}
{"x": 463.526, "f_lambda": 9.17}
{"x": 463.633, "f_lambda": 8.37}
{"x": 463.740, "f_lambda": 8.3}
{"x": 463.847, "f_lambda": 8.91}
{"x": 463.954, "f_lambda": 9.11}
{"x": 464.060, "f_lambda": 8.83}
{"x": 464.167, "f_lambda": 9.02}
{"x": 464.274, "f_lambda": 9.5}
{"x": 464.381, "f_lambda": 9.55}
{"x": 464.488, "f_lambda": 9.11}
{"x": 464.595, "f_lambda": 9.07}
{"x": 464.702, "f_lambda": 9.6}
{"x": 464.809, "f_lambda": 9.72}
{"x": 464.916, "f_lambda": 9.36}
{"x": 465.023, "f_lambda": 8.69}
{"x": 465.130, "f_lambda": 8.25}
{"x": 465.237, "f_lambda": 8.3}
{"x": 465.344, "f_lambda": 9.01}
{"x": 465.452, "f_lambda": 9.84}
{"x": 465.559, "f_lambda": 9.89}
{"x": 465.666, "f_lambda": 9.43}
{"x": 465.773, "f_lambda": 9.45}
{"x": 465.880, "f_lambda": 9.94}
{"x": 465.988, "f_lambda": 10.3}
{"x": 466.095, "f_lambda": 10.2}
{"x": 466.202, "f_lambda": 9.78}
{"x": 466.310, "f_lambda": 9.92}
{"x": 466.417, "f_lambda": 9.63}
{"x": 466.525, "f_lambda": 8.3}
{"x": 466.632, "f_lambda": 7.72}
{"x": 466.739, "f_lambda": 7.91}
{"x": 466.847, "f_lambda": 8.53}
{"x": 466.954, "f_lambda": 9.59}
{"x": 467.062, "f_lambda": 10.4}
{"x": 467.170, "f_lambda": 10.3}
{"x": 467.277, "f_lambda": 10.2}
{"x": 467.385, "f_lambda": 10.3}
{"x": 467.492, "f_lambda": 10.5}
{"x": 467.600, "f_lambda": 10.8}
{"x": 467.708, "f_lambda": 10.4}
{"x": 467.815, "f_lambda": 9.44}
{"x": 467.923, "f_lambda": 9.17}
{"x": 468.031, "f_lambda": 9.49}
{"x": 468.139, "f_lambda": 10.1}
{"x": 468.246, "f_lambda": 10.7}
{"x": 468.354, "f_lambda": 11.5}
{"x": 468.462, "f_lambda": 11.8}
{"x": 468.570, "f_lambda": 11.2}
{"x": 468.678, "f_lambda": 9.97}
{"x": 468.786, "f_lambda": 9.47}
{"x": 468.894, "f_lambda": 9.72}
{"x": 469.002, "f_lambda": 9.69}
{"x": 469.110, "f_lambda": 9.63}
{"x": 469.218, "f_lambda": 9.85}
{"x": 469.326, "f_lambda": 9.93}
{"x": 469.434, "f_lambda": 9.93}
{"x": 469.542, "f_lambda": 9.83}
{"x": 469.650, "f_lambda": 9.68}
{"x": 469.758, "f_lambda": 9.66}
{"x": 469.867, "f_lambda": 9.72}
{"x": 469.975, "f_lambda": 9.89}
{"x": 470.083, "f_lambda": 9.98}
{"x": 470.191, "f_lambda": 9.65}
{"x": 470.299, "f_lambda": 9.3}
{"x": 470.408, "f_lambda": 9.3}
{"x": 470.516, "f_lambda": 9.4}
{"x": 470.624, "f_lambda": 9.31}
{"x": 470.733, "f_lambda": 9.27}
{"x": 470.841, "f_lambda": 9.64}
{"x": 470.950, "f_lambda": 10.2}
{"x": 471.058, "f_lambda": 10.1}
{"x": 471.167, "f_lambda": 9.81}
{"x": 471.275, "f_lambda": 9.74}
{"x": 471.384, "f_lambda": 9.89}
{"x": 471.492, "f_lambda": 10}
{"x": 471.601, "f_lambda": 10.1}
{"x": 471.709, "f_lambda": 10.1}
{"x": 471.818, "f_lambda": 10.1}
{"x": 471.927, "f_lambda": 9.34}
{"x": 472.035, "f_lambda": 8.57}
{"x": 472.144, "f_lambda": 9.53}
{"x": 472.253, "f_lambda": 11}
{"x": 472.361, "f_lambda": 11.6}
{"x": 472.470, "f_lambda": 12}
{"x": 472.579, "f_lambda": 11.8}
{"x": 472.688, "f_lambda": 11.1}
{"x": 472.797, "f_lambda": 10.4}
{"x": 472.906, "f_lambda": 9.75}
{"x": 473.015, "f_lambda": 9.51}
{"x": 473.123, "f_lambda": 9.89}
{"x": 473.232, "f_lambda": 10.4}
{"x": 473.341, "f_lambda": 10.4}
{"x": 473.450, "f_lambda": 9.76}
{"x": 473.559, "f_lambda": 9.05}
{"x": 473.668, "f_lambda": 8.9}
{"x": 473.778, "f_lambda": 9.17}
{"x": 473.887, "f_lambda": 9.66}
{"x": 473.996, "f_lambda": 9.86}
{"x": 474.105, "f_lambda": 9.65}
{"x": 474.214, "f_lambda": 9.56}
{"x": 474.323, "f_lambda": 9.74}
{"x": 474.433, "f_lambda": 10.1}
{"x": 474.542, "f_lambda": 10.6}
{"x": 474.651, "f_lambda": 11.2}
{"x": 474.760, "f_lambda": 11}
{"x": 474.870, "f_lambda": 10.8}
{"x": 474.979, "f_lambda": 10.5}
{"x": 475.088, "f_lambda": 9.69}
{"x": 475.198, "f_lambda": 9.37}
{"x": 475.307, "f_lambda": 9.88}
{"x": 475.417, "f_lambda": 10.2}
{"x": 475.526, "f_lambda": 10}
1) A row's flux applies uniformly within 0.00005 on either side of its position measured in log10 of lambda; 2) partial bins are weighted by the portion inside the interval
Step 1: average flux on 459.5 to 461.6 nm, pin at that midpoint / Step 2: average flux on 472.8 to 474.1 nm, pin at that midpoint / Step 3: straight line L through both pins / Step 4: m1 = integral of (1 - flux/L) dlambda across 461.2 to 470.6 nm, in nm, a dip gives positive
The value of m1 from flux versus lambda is 0.26 nm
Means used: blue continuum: 10.2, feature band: 9.72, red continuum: 9.7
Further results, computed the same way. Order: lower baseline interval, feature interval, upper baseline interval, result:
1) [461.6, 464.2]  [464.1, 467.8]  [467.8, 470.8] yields 0.09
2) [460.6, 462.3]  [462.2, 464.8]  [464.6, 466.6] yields 0.07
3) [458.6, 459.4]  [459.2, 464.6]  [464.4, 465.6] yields -0.29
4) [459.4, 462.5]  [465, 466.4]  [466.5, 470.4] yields 0.07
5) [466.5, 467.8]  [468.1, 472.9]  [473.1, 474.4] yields -0.22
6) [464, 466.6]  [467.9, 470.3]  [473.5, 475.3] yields -0.11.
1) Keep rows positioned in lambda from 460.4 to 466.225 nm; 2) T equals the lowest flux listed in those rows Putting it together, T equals 8.25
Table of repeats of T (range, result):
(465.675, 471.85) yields 7.72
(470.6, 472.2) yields 8.57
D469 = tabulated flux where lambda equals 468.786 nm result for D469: 9.47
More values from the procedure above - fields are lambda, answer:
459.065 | 9.77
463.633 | 8.37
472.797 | 10.4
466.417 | 9.63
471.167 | 9.81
